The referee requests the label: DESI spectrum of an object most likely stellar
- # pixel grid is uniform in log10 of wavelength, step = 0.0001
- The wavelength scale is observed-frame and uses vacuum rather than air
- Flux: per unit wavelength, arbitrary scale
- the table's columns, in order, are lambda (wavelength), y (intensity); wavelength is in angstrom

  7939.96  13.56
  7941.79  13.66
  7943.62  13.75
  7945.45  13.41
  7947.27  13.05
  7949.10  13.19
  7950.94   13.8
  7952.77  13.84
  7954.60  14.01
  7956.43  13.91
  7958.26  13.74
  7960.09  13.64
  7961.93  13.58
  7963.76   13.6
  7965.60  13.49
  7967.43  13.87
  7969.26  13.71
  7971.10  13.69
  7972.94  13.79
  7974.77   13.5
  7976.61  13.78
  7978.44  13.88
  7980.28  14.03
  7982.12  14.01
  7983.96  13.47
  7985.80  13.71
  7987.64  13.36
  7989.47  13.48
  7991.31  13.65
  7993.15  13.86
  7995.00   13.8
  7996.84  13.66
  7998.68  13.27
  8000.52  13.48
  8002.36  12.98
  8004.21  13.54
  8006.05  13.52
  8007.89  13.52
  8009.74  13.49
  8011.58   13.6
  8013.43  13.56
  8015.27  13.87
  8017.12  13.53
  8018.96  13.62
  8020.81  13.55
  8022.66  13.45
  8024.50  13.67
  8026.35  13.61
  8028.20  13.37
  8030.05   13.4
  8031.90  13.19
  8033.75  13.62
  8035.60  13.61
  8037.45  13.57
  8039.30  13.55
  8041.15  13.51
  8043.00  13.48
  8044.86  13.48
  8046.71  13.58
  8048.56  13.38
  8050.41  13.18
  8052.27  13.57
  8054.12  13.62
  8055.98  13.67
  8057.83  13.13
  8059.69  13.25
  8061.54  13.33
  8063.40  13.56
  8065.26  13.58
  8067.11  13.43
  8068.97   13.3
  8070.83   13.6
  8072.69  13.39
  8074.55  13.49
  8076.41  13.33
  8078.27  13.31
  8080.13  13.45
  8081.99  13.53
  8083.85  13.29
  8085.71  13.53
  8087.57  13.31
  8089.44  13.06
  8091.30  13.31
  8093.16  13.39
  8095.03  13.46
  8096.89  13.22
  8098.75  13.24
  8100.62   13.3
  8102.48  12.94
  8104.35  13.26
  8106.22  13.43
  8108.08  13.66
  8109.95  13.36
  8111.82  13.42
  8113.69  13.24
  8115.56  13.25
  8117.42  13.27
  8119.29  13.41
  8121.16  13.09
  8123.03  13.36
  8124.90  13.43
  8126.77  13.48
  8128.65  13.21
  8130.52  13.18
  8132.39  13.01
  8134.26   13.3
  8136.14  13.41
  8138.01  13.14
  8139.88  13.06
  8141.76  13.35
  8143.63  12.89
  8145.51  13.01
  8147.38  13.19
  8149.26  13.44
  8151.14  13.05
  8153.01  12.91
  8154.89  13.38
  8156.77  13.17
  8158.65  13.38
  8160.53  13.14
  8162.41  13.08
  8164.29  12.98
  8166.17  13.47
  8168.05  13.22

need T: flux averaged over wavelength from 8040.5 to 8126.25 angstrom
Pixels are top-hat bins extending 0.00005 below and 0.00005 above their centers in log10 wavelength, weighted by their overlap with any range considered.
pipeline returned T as 13.4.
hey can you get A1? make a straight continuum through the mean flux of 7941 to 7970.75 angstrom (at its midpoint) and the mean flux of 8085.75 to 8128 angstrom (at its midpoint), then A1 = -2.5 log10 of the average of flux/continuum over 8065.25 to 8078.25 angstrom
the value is -0.003 mag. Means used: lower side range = 13.6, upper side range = 13.3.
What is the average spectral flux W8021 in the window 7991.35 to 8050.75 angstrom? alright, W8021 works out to 13.5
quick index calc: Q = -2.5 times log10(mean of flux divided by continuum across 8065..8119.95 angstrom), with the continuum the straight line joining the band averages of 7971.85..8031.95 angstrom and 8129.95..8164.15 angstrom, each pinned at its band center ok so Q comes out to 0.00 mag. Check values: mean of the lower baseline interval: 13.6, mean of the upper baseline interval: 13.2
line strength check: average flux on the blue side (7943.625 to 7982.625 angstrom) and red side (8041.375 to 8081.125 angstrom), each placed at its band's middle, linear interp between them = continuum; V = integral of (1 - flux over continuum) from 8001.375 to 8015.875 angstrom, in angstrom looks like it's 0.1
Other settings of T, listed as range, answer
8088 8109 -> 13.3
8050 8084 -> 13.4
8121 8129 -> 13.3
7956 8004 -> 13.6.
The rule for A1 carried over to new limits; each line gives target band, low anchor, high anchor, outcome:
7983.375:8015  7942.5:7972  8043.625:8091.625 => 0.00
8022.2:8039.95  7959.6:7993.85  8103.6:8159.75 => 0.00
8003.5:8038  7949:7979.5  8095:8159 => 0.00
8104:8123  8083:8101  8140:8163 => -0.01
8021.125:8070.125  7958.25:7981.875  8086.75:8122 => 0.00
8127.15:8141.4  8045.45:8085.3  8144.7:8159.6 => 0.00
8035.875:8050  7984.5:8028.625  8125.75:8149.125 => 0.00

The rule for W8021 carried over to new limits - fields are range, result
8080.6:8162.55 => 13.3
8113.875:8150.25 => 13.2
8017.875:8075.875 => 13.5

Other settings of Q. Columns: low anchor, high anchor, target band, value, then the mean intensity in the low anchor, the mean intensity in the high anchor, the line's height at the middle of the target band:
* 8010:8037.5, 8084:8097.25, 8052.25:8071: 0.00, 13.5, 13.3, 13.4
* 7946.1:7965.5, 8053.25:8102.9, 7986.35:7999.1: 0.00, 13.6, 13.4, 13.6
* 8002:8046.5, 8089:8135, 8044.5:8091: 0.00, 13.5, 13.3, 13.4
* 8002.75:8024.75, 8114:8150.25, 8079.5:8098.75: 0.00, 13.6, 13.2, 13.4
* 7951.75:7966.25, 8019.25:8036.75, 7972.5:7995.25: -0.01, 13.7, 13.5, 13.6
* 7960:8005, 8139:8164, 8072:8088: 0.00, 13.6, 13.1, 13.4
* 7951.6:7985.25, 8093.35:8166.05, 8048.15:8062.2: 0.01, 13.8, 13.2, 13.5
